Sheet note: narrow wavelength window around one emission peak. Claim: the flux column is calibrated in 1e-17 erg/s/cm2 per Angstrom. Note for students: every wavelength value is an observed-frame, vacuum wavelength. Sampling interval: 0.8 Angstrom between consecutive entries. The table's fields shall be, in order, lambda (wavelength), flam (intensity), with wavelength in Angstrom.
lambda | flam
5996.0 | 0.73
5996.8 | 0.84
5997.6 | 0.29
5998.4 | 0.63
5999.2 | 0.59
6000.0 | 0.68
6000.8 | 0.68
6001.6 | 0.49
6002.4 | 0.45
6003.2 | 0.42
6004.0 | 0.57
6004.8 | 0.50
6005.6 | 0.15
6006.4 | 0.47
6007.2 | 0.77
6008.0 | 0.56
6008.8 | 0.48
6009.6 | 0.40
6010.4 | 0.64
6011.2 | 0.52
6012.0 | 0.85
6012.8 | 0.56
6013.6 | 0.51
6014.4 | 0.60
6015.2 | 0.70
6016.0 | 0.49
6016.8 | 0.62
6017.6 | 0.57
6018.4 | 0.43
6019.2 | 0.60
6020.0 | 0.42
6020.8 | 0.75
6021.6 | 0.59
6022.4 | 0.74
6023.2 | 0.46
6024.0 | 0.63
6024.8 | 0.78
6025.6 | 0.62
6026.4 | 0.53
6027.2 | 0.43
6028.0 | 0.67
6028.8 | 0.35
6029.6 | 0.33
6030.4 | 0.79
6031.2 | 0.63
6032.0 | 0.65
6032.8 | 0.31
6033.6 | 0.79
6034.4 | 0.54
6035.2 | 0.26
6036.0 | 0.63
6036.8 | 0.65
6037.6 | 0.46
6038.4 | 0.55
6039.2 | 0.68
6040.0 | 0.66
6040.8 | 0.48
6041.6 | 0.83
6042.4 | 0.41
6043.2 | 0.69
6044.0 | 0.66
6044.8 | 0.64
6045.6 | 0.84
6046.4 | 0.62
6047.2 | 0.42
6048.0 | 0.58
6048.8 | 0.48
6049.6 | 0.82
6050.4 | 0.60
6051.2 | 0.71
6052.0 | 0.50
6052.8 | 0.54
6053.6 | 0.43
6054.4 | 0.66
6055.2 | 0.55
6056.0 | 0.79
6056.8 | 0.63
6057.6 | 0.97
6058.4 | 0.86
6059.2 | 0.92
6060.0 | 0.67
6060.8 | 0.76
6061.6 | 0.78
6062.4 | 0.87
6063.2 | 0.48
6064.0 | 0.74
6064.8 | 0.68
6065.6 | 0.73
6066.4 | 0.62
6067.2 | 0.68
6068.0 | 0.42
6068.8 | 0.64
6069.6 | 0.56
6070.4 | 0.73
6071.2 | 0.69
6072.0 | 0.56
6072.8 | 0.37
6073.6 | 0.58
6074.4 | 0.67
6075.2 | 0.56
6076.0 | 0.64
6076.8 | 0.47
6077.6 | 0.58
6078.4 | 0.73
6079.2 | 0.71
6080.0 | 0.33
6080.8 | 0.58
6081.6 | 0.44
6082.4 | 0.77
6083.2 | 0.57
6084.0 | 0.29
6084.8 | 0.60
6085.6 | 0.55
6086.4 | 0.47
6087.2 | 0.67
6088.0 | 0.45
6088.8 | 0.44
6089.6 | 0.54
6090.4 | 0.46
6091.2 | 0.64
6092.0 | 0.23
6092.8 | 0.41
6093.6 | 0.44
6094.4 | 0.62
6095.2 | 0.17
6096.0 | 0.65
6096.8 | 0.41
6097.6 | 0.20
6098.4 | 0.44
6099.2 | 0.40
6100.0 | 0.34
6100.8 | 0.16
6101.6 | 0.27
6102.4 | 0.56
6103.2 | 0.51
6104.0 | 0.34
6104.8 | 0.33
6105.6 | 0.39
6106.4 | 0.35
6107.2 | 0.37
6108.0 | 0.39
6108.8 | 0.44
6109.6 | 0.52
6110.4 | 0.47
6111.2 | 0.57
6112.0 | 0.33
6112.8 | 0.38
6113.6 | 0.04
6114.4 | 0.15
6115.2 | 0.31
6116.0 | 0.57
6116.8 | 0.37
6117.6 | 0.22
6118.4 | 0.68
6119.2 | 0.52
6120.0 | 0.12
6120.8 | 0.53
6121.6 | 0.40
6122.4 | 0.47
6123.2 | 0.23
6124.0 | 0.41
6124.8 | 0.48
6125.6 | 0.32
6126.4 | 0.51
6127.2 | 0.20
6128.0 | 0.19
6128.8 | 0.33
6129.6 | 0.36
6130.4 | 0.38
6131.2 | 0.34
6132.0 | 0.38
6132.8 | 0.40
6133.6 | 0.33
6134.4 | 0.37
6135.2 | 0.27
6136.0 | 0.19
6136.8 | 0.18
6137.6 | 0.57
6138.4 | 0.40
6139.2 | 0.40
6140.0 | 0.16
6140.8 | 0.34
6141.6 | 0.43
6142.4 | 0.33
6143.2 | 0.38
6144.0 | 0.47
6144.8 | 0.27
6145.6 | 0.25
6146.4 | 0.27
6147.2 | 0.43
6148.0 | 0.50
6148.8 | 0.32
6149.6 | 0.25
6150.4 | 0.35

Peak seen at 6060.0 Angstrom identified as C III]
